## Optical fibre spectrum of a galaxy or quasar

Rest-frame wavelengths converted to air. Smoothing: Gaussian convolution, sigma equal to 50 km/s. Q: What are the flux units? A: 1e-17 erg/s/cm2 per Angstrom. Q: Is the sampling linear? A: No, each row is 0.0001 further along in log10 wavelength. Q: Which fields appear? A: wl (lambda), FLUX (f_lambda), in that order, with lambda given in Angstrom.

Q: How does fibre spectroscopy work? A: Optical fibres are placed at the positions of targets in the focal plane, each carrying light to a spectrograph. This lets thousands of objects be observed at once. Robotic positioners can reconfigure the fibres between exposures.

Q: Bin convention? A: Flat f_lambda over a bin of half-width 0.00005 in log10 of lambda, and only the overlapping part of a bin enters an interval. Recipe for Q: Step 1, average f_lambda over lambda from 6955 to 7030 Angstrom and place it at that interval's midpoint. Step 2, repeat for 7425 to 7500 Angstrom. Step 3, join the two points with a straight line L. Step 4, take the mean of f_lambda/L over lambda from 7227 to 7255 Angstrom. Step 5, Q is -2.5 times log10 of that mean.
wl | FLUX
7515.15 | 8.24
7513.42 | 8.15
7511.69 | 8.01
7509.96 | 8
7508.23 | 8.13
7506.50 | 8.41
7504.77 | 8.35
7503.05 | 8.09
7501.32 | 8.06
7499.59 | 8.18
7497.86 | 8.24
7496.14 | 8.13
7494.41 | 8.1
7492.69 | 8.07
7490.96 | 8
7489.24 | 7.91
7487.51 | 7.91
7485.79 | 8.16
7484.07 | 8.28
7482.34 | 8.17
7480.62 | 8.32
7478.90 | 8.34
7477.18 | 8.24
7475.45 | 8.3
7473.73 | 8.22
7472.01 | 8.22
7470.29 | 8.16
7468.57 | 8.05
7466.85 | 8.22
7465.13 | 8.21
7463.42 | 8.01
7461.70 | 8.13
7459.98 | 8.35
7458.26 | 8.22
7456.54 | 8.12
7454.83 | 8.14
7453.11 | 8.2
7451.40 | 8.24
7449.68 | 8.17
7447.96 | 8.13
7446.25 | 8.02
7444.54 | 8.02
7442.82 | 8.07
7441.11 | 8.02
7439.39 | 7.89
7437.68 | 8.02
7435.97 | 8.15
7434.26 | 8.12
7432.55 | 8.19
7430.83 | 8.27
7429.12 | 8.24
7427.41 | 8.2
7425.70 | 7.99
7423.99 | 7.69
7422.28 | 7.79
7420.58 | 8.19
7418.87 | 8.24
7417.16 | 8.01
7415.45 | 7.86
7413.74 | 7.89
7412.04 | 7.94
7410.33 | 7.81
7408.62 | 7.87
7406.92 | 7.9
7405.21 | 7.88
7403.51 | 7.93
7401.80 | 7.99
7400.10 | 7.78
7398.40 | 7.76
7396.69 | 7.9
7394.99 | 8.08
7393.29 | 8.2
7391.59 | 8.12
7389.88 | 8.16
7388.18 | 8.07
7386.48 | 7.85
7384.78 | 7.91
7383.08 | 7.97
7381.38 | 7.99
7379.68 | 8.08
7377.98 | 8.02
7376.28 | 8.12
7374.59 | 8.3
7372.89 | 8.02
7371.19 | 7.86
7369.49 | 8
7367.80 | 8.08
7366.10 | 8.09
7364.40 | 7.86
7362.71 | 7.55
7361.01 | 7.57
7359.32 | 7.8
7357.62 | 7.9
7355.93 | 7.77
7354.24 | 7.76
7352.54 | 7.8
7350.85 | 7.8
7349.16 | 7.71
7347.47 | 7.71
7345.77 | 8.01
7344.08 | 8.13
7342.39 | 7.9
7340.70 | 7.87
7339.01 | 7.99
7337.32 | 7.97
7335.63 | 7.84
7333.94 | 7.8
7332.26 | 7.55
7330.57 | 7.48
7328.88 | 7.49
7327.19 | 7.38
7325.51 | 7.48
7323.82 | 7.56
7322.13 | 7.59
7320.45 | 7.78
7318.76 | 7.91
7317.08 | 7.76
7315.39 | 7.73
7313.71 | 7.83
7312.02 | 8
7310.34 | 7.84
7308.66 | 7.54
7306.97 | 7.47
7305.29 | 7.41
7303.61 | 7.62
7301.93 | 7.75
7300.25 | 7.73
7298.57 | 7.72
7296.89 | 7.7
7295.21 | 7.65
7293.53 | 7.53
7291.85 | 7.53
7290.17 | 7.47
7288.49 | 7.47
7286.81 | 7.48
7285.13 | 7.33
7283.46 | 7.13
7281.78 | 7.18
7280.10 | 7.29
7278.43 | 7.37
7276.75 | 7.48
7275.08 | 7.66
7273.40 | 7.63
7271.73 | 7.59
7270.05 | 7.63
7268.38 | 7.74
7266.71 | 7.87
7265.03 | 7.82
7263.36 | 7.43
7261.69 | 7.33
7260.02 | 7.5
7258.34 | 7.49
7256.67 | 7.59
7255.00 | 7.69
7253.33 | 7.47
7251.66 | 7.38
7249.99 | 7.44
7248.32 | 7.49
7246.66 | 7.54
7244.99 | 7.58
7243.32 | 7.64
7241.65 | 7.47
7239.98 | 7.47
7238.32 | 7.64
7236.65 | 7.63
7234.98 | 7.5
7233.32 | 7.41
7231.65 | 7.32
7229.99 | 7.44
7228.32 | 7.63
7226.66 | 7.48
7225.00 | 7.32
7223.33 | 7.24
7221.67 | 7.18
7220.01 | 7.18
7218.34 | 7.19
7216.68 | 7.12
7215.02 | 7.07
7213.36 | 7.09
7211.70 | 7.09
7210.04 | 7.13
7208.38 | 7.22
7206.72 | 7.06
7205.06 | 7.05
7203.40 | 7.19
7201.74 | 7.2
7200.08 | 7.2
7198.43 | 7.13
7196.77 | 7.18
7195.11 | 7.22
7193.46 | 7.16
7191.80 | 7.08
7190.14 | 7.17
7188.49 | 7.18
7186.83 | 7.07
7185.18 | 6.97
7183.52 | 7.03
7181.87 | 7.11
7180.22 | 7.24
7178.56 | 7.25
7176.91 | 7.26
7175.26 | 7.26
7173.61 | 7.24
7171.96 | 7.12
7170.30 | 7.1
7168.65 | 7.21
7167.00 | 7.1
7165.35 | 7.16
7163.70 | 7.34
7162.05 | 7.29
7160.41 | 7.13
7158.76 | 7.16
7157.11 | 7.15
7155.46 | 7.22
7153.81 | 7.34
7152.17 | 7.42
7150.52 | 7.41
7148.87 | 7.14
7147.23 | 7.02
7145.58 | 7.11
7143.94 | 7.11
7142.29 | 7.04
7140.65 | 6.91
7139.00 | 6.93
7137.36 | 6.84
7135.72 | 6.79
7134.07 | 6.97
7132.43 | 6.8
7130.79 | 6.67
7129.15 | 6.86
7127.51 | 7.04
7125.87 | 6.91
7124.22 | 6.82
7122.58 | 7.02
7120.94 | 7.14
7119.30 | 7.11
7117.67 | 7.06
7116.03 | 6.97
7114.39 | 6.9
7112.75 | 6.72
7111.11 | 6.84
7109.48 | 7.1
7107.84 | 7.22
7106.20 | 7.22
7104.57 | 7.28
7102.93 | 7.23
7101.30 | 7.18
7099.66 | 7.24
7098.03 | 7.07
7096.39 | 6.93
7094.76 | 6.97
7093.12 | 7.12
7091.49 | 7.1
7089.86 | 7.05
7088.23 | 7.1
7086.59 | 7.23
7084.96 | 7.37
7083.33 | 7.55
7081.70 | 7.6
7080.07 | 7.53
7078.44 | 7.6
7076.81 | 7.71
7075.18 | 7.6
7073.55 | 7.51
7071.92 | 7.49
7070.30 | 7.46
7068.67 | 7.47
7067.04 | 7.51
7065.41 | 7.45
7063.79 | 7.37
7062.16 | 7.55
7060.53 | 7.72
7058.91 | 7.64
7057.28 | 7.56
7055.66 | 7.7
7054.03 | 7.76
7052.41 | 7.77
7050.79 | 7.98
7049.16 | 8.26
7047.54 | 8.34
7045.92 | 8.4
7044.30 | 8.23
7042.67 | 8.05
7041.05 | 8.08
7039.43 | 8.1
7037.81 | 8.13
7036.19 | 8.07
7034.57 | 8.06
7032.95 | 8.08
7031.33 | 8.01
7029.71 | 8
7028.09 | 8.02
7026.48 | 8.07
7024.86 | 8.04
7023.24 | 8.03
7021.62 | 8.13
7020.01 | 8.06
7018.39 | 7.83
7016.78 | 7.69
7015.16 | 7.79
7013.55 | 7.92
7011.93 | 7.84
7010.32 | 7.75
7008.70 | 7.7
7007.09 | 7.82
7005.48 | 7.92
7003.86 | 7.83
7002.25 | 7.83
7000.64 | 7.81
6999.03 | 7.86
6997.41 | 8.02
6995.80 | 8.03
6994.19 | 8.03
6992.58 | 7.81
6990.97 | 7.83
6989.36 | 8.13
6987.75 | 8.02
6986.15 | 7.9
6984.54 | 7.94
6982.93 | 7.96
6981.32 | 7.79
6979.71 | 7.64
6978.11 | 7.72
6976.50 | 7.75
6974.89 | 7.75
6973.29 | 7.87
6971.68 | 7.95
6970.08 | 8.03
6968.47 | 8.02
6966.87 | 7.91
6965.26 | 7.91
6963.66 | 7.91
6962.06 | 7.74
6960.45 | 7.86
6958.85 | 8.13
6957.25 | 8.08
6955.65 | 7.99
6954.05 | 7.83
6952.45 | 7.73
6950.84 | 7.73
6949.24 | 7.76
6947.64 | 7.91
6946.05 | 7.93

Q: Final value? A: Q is 0.07 mag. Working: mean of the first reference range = 7.91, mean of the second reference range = 8.14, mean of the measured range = 7.51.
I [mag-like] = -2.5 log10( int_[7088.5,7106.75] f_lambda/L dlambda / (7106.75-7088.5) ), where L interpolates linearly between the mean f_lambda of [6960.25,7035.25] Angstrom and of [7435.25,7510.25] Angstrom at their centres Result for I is 0.12 mag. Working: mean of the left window 7.91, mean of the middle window 7.13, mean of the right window 8.15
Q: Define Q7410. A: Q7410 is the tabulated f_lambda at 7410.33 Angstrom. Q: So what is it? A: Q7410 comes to 7.81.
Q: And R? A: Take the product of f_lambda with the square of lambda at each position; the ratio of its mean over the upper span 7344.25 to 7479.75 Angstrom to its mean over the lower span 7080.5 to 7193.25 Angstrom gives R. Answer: 1.22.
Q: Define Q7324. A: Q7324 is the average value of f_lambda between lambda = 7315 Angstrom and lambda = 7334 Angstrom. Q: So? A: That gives 7.62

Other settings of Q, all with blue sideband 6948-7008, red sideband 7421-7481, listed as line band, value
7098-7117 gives 0.13 mag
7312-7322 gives 0.04 mag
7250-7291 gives 0.08 mag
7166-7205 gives 0.12 mag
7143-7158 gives 0.11 mag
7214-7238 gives 0.10 mag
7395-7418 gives 0.03 mag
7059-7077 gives 0.06 mag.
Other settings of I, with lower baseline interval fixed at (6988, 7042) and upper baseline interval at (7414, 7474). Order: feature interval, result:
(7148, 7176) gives 0.11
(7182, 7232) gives 0.12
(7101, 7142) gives 0.15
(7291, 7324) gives 0.05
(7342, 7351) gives 0.03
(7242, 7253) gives 0.07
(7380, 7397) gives 0.01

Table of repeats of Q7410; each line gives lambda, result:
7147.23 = 7.02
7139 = 6.93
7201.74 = 7.2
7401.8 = 7.99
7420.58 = 8.19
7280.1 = 7.29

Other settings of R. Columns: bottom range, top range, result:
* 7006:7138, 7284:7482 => 1.15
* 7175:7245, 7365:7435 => 1.16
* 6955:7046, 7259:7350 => 1.05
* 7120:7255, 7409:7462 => 1.20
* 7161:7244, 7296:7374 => 1.11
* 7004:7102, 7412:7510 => 1.18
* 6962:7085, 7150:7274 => 0.98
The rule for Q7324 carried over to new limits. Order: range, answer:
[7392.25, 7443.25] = 8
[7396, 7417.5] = 7.88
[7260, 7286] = 7.5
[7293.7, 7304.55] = 7.69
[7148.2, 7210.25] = 7.18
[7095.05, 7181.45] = 7.09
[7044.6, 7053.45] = 8.15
